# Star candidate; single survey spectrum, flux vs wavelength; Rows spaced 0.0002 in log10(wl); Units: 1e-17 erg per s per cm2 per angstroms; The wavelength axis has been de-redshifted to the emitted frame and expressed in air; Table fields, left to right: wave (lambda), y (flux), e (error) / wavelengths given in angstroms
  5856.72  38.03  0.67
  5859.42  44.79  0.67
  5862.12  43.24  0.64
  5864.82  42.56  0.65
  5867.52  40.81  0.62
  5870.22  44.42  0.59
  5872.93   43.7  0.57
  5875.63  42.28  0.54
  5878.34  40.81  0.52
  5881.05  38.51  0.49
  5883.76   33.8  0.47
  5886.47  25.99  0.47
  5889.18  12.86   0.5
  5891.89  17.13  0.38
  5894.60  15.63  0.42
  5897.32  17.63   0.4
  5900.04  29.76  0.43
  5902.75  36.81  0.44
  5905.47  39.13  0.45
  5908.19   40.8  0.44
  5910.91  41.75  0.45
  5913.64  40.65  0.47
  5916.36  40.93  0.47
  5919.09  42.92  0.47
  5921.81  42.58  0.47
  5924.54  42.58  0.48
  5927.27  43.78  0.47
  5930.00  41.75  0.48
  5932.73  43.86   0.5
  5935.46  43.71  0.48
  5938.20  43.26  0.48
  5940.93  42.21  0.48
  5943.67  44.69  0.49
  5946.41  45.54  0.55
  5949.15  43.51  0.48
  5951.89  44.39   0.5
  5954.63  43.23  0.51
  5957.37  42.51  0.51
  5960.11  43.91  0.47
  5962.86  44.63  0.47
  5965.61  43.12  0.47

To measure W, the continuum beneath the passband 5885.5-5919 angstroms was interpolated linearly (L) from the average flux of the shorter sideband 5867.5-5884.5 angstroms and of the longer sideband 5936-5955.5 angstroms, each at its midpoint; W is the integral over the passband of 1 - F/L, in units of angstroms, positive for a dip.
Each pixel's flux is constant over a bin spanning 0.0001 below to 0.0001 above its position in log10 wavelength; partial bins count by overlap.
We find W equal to 9.2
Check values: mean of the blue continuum 40.8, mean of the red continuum 43.8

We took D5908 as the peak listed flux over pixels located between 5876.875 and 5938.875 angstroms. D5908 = 43.86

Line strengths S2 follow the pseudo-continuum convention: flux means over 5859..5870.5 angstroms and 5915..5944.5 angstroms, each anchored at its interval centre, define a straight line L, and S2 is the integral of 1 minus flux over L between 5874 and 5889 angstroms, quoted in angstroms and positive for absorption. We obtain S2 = 2.9 angstroms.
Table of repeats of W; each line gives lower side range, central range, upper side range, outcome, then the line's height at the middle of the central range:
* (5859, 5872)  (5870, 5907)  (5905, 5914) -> 9.67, 41.8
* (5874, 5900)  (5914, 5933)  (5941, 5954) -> -2.49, 37.6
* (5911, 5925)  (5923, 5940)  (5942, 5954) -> -0.05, 43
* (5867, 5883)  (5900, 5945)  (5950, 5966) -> 1.23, 42.7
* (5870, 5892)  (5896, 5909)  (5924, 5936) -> 1.86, 37.8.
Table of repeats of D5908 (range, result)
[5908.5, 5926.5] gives 42.92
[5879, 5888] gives 38.51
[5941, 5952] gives 45.54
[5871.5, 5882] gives 43.7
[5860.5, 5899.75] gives 44.42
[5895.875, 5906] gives 39.13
